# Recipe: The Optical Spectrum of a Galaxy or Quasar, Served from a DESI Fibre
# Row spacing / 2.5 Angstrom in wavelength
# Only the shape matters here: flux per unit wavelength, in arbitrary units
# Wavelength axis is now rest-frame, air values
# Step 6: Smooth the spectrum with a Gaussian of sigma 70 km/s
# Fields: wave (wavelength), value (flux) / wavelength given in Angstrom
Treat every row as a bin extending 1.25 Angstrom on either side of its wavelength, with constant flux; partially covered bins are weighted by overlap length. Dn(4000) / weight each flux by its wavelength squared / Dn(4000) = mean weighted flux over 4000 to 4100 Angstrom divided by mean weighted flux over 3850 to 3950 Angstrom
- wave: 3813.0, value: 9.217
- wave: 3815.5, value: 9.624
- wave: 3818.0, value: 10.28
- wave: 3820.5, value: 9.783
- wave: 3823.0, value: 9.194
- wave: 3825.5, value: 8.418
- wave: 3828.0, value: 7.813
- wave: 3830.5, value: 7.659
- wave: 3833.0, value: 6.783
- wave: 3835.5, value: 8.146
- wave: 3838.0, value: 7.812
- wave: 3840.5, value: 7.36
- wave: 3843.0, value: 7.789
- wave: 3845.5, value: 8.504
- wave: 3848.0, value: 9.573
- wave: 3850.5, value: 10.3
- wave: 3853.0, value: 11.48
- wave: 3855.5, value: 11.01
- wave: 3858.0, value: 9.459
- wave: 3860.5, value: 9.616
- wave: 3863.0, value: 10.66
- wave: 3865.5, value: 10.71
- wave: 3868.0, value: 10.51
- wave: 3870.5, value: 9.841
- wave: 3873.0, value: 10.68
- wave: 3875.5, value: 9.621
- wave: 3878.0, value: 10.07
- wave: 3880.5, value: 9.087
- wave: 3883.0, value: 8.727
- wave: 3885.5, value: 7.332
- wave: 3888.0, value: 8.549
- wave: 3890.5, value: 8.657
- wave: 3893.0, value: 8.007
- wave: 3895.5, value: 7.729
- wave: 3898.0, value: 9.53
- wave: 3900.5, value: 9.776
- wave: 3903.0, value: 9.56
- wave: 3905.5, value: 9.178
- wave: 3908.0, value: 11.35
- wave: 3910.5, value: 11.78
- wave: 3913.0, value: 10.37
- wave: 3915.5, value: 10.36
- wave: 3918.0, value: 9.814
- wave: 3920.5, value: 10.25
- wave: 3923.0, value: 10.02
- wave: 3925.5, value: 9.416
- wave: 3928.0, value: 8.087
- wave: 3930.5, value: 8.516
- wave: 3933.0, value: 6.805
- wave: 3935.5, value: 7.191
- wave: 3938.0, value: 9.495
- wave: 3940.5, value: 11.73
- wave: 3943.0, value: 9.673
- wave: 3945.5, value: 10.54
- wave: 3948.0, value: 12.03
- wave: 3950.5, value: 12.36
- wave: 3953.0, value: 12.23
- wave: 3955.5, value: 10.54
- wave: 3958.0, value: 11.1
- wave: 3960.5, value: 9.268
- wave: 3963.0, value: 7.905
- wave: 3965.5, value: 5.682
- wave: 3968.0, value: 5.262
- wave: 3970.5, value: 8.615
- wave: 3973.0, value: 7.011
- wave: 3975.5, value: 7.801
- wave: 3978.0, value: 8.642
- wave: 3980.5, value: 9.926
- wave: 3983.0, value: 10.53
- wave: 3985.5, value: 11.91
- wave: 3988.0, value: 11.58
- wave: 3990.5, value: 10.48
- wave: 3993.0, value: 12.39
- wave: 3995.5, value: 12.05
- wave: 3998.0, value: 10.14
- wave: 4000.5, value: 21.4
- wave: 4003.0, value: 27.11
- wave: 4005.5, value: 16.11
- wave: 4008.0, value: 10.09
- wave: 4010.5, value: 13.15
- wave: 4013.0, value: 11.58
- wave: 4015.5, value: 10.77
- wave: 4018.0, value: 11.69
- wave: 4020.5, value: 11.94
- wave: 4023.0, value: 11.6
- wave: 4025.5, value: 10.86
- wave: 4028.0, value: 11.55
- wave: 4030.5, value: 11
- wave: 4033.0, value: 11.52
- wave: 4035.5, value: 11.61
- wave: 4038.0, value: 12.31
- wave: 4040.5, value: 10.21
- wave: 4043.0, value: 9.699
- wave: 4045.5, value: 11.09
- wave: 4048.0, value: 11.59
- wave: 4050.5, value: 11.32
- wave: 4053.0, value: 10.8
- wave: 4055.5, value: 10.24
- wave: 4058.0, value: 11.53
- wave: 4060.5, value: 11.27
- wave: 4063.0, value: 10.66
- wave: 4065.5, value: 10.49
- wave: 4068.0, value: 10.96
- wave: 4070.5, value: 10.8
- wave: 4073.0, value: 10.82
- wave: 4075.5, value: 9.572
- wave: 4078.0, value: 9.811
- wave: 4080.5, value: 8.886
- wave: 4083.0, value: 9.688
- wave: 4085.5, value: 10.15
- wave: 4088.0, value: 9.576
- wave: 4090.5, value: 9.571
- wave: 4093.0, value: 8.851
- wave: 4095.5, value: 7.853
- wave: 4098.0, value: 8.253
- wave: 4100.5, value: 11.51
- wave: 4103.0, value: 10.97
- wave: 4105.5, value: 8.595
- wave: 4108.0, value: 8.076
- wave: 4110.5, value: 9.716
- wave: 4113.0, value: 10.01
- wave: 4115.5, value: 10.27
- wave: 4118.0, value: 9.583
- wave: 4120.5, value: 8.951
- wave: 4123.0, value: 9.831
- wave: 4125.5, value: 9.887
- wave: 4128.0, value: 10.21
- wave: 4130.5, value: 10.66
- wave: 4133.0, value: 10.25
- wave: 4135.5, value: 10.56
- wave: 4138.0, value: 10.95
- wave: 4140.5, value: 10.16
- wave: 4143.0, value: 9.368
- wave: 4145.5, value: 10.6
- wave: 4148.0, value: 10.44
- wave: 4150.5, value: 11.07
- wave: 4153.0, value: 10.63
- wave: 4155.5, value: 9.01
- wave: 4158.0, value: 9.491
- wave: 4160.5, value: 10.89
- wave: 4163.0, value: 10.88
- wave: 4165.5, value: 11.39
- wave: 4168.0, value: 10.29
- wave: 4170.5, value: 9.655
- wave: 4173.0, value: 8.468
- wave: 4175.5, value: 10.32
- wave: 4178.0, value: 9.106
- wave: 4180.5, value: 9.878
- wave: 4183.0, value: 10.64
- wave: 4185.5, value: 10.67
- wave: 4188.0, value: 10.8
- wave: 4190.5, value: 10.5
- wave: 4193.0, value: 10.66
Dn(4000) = 1.3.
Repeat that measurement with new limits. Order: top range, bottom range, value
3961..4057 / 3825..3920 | 1.30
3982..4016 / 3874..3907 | 1.61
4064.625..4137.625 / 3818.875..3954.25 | 1.15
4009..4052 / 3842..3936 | 1.29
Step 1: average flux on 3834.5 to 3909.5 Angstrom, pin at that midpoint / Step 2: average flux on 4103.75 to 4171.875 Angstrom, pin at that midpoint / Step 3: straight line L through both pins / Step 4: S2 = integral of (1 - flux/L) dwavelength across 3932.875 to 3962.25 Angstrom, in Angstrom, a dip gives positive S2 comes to -2.4 Angstrom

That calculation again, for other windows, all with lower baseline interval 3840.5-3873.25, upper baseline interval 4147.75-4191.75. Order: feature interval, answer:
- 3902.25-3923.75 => -0.8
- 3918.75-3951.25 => 1.0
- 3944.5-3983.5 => 2.7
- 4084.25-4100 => 1.5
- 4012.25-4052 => -4.7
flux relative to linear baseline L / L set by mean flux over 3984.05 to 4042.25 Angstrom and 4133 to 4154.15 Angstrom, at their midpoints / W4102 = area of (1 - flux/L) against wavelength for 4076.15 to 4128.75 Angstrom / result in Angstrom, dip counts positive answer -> 7.7 Angstrom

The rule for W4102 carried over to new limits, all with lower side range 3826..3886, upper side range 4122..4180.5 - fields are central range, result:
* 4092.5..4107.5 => 1.06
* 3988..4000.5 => -3.43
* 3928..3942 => 1.12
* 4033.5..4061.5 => -3.53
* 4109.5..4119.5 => 0.18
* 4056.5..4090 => -1.32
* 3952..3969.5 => 1.36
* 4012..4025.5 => -2.38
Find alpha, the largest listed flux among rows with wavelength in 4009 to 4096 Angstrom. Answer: 13.15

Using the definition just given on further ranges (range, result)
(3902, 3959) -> 12.36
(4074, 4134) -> 11.51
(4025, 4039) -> 12.31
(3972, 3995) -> 12.39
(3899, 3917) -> 11.78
